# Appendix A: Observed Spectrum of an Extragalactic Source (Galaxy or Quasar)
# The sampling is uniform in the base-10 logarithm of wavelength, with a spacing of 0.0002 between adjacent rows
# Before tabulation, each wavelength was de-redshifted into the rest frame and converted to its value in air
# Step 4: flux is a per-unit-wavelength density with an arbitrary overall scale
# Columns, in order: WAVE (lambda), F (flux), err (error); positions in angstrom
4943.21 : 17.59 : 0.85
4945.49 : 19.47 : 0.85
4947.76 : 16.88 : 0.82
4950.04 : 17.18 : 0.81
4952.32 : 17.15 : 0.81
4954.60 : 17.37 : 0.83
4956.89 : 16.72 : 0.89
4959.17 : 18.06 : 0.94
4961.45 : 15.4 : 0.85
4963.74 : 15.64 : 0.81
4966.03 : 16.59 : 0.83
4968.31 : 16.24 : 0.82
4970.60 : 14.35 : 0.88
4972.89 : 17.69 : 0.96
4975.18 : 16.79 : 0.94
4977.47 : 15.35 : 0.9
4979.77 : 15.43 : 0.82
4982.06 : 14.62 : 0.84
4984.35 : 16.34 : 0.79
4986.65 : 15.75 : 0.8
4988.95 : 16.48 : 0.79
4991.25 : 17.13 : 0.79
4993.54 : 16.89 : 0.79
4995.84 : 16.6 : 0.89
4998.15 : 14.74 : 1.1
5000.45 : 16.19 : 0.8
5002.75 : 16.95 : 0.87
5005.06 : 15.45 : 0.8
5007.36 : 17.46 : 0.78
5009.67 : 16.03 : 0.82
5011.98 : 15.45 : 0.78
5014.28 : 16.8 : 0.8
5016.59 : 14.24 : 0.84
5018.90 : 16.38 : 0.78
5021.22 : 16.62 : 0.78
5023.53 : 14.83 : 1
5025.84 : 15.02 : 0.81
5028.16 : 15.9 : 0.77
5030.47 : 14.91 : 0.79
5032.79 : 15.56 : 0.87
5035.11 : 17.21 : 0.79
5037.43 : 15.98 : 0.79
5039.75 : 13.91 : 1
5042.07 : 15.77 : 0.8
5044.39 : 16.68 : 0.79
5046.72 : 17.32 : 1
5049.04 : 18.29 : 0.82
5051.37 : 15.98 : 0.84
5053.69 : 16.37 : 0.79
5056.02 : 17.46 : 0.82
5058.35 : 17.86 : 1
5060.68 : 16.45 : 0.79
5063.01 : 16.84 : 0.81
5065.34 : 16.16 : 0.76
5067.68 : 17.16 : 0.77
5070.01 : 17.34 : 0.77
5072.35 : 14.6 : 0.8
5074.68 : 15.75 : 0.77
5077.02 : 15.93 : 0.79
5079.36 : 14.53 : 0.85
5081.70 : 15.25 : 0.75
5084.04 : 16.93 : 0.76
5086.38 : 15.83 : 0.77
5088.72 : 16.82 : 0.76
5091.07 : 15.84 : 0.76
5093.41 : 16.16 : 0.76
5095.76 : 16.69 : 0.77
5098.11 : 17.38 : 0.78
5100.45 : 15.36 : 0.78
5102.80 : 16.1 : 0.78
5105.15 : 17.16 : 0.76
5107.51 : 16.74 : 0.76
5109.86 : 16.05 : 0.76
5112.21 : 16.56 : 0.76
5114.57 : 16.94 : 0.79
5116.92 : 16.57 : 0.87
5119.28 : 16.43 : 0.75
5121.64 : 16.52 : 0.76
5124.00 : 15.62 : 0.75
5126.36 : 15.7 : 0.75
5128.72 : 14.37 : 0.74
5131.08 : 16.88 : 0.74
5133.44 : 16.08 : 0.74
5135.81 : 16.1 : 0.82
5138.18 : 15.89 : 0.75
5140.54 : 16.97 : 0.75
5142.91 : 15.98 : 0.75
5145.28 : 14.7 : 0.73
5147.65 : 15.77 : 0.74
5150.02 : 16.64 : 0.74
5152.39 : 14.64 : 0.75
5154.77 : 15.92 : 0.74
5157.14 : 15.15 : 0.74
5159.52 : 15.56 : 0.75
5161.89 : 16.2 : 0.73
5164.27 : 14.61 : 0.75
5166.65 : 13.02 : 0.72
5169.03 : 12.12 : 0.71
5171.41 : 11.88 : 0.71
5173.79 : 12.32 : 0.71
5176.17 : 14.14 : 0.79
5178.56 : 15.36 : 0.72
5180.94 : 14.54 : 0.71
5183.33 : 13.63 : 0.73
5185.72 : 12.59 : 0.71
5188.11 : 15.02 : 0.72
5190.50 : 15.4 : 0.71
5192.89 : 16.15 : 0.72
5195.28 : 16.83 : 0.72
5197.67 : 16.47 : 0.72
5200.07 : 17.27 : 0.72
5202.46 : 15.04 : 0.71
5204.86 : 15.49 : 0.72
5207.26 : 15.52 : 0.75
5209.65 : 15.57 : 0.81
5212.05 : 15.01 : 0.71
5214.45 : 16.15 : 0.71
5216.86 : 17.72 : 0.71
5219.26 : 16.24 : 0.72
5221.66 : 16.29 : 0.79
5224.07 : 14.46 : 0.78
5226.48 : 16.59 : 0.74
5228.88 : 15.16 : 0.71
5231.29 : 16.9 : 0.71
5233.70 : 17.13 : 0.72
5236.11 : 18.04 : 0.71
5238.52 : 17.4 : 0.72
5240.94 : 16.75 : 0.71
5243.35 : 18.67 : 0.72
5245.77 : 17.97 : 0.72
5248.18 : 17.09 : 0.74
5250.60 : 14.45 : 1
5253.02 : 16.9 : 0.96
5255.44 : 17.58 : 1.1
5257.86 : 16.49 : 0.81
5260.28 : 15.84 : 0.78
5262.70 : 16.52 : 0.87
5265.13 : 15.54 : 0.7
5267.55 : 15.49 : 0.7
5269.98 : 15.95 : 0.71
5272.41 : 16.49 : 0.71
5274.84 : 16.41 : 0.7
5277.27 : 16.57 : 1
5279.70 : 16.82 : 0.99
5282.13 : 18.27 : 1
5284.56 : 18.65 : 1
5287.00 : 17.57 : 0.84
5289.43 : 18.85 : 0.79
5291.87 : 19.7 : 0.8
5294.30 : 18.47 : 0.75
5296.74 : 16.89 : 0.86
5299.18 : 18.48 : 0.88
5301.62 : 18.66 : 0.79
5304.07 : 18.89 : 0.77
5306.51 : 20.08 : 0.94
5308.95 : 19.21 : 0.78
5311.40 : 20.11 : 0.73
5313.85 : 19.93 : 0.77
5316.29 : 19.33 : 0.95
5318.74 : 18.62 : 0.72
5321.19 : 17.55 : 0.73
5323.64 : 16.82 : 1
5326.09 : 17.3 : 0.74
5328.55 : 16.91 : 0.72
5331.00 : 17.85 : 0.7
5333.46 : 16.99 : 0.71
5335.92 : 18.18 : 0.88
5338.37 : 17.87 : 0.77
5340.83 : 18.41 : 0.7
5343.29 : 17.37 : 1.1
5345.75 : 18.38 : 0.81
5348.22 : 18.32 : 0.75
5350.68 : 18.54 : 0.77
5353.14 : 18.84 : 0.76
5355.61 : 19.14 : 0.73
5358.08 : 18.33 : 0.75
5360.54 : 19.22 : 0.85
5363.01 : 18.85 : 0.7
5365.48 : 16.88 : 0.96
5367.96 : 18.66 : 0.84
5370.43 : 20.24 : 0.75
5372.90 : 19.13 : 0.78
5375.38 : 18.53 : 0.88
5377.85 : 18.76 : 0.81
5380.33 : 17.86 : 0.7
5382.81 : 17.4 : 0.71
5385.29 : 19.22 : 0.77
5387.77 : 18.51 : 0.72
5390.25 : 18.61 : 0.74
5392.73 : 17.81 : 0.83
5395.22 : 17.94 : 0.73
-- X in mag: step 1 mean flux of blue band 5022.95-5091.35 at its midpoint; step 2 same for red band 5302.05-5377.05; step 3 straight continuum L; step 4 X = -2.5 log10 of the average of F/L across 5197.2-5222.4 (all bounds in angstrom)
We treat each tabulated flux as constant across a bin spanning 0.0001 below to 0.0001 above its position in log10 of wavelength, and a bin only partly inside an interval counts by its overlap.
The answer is 0.09 mag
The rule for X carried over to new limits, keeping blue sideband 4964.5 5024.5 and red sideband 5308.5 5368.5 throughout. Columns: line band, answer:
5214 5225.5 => 0.087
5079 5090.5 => 0.045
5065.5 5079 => 0.034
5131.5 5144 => 0.048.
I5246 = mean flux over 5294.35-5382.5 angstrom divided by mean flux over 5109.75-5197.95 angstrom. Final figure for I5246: 1.21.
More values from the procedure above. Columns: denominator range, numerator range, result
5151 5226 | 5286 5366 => 1.22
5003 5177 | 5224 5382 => 1.12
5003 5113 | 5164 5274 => 0.97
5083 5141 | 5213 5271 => 1.02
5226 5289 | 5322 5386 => 1.08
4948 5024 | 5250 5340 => 1.09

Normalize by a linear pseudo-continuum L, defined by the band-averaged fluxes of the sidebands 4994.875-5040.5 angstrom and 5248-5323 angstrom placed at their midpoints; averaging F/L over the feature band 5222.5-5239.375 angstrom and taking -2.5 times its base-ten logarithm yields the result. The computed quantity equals 0.05 mag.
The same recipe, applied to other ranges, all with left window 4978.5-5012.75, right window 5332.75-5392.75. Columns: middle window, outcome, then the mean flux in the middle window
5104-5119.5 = 0.01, 16.6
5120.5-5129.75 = 0.09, 15.6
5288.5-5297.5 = -0.03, 18.6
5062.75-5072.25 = 0.00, 16.6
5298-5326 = -0.04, 18.8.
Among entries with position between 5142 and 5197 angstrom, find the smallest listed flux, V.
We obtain 11.88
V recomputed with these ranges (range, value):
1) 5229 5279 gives 14.45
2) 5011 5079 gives 13.91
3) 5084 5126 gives 15.36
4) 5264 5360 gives 15.49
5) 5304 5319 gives 18.62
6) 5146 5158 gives 14.64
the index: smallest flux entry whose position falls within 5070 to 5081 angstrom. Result 14.53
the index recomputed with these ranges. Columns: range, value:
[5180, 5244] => 12.59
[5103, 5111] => 16.05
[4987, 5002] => 14.74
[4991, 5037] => 14.24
